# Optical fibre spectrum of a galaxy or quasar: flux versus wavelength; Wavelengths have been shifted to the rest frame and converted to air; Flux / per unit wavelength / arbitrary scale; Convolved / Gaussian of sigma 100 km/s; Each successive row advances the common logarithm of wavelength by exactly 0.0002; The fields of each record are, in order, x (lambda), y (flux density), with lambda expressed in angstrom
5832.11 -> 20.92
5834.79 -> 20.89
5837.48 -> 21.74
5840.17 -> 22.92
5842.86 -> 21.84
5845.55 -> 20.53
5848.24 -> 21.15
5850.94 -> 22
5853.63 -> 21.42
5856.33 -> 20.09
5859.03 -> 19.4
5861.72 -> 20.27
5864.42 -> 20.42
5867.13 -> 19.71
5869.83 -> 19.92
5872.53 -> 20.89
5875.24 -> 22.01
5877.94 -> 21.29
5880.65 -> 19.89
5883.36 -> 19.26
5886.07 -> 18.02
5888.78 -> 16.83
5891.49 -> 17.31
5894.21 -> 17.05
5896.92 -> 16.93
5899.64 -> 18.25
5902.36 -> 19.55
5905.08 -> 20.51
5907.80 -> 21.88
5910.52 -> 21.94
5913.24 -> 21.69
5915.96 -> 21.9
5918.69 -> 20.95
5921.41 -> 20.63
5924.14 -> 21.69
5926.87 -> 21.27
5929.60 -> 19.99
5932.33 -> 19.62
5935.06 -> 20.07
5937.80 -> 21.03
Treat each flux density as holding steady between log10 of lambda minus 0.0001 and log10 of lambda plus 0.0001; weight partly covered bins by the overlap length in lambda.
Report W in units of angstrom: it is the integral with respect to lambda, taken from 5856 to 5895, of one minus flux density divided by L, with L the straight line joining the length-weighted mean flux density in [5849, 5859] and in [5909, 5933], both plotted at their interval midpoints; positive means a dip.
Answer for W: 2.74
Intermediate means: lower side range 20.9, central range 19.5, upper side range 21.1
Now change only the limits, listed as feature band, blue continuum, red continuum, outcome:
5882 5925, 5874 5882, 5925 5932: 2.41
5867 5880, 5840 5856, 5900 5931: 0.28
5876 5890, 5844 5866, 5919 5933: 1.00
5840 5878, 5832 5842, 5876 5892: -0.80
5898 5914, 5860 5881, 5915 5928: 0.40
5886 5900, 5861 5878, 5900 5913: 2.34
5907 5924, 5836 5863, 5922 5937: -0.70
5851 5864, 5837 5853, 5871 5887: 0.43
